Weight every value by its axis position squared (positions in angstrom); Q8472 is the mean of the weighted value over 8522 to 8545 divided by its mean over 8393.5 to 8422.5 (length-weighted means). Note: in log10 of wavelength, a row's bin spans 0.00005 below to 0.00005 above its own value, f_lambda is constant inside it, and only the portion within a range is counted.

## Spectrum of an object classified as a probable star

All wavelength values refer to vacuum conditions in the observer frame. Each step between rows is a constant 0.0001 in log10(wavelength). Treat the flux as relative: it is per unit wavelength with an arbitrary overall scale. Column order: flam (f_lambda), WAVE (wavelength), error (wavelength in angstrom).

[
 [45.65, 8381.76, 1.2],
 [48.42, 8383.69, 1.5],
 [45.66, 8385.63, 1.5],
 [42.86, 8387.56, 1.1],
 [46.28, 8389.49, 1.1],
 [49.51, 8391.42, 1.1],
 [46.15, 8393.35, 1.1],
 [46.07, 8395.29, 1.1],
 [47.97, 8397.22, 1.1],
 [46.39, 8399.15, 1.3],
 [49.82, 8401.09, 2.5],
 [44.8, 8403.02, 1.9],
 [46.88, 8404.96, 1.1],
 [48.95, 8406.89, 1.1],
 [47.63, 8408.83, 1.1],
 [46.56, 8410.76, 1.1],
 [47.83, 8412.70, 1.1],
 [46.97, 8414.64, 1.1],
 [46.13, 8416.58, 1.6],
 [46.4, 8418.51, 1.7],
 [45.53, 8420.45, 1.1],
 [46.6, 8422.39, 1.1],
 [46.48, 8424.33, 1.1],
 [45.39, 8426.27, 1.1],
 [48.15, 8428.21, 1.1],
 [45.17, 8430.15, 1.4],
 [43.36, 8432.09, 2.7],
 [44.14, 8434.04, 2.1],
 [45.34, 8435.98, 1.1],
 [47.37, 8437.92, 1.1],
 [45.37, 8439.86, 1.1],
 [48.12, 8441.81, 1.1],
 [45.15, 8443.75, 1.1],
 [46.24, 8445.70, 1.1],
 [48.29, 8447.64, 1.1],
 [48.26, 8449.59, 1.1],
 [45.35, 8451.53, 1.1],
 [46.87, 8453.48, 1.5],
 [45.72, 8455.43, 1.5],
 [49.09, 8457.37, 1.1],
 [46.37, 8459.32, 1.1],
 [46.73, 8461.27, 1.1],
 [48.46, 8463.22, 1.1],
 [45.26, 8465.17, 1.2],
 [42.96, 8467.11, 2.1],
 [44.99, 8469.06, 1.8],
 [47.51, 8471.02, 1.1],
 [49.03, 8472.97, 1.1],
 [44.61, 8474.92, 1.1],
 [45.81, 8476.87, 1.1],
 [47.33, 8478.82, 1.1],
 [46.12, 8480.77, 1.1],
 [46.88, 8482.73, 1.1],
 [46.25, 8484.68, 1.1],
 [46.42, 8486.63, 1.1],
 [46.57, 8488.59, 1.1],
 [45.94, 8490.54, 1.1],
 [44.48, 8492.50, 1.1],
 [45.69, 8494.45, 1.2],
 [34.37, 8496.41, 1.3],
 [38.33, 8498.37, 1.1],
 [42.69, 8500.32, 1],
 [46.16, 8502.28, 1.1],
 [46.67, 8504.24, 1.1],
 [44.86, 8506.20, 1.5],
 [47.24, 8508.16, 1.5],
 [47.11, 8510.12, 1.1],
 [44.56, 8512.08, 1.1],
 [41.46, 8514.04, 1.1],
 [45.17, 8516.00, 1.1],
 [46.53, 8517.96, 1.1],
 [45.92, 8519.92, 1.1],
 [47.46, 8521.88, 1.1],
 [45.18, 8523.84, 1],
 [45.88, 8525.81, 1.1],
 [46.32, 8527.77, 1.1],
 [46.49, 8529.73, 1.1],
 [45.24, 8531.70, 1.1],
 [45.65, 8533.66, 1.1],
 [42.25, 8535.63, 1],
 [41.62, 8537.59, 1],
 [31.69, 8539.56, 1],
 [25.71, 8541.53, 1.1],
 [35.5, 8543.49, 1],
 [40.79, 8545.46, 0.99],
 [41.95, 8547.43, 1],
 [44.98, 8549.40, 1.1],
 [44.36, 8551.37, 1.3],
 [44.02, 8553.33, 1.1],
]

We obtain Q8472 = 0.91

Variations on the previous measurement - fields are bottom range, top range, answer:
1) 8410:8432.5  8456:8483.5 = 1.02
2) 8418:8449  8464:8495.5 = 1.01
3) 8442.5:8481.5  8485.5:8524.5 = 0.97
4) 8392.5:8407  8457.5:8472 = 1.00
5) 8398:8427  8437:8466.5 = 1.01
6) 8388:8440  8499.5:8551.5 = 0.95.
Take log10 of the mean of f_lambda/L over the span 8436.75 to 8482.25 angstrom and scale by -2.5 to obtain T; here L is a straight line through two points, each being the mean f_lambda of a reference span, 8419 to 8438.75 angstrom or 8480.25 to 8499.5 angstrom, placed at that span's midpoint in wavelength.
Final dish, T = -0.04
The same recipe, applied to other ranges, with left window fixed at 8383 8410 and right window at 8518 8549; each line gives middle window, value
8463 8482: -0.05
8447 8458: -0.05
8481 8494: -0.06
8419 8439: 0.00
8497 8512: -0.03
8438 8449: -0.03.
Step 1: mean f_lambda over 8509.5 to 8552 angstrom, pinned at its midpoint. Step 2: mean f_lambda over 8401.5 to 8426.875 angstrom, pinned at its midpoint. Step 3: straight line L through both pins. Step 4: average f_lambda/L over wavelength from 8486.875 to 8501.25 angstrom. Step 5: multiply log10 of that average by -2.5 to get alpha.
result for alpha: 0.03 mag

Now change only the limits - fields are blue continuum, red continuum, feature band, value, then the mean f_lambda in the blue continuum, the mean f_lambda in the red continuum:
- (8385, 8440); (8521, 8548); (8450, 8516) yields -0.04 mag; 46.4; 41.5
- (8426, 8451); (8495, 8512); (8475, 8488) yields -0.05 mag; 46.2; 43.5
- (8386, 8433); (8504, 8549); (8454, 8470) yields -0.03 mag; 46.6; 43.1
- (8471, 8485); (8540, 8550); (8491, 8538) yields -0.08 mag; 46.7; 37.2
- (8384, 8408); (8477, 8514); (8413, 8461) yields -0.01 mag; 46.8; 44.8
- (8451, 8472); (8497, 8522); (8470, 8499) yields 0.01 mag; 46.3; 44.7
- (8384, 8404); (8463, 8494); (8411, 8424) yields 0.00 mag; 46.6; 46.1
